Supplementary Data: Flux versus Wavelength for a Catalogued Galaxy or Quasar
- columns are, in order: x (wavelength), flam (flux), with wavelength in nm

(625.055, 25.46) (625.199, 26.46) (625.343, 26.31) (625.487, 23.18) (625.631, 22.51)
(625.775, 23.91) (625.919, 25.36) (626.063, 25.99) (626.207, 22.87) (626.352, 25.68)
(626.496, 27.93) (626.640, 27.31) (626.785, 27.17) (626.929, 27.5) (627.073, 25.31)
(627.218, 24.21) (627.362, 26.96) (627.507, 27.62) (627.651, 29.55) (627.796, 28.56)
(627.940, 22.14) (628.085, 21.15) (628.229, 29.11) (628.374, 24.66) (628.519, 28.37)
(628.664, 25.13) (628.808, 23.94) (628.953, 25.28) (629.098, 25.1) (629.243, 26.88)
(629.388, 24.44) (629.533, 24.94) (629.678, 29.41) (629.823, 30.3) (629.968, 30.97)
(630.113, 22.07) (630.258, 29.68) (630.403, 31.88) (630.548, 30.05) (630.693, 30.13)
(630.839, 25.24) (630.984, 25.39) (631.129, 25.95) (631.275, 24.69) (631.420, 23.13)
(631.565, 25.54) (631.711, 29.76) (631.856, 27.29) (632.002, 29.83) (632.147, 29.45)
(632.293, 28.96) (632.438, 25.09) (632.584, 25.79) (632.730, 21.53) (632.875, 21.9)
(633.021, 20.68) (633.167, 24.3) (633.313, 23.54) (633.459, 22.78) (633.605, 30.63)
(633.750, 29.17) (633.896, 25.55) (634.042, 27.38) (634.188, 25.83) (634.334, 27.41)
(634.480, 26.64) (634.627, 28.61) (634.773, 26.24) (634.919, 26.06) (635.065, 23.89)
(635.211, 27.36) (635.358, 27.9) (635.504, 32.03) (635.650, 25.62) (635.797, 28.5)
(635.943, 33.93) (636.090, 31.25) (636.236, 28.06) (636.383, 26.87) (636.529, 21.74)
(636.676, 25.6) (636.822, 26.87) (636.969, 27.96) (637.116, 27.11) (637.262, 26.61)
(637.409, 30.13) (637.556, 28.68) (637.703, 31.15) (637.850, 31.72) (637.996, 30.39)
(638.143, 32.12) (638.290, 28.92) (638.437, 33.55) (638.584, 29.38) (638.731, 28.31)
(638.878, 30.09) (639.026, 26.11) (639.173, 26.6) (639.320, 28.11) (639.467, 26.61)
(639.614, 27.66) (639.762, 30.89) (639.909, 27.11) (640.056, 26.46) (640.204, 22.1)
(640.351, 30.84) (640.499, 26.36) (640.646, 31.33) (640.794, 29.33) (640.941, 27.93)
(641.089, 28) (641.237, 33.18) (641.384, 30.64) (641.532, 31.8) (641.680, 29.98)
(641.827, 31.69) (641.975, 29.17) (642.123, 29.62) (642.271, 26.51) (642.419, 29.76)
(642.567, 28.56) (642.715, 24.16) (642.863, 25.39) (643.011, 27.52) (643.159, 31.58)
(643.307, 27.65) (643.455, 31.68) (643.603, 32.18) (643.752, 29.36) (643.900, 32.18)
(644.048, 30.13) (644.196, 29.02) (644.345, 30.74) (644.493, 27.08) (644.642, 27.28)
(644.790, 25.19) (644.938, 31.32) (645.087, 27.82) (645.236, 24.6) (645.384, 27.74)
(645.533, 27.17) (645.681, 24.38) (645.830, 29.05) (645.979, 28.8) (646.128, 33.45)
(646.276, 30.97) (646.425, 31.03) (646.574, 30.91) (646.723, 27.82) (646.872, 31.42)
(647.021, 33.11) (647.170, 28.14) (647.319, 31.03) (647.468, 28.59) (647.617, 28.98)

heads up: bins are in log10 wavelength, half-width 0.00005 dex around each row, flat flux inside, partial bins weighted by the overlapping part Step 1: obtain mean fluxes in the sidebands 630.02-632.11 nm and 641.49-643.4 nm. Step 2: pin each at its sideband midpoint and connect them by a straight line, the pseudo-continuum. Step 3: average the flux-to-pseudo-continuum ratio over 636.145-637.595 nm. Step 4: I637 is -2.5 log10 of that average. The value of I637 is 0.04 mag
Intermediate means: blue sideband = 27.3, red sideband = 28.7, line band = 27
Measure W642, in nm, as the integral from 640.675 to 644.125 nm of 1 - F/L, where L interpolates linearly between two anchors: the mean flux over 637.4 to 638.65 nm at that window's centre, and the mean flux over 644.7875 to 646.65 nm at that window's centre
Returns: 0.01 nm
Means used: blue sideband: 30.7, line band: 29.5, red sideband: 28.8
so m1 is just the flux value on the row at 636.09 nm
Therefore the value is 31.25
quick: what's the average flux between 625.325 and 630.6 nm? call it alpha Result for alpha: 26.3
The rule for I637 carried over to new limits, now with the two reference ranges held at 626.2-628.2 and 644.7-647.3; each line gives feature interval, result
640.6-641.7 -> -0.072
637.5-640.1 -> -0.046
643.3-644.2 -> -0.071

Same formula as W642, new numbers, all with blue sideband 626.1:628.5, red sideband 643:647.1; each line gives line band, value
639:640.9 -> 0.05 nm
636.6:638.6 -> -0.09 nm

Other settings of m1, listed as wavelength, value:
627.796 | 28.56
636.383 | 26.87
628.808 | 23.94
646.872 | 31.42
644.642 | 27.28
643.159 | 31.58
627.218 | 24.21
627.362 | 26.96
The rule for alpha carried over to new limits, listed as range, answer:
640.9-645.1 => 29.2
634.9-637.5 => 27.7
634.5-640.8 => 28.3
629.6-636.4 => 27.1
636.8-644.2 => 29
